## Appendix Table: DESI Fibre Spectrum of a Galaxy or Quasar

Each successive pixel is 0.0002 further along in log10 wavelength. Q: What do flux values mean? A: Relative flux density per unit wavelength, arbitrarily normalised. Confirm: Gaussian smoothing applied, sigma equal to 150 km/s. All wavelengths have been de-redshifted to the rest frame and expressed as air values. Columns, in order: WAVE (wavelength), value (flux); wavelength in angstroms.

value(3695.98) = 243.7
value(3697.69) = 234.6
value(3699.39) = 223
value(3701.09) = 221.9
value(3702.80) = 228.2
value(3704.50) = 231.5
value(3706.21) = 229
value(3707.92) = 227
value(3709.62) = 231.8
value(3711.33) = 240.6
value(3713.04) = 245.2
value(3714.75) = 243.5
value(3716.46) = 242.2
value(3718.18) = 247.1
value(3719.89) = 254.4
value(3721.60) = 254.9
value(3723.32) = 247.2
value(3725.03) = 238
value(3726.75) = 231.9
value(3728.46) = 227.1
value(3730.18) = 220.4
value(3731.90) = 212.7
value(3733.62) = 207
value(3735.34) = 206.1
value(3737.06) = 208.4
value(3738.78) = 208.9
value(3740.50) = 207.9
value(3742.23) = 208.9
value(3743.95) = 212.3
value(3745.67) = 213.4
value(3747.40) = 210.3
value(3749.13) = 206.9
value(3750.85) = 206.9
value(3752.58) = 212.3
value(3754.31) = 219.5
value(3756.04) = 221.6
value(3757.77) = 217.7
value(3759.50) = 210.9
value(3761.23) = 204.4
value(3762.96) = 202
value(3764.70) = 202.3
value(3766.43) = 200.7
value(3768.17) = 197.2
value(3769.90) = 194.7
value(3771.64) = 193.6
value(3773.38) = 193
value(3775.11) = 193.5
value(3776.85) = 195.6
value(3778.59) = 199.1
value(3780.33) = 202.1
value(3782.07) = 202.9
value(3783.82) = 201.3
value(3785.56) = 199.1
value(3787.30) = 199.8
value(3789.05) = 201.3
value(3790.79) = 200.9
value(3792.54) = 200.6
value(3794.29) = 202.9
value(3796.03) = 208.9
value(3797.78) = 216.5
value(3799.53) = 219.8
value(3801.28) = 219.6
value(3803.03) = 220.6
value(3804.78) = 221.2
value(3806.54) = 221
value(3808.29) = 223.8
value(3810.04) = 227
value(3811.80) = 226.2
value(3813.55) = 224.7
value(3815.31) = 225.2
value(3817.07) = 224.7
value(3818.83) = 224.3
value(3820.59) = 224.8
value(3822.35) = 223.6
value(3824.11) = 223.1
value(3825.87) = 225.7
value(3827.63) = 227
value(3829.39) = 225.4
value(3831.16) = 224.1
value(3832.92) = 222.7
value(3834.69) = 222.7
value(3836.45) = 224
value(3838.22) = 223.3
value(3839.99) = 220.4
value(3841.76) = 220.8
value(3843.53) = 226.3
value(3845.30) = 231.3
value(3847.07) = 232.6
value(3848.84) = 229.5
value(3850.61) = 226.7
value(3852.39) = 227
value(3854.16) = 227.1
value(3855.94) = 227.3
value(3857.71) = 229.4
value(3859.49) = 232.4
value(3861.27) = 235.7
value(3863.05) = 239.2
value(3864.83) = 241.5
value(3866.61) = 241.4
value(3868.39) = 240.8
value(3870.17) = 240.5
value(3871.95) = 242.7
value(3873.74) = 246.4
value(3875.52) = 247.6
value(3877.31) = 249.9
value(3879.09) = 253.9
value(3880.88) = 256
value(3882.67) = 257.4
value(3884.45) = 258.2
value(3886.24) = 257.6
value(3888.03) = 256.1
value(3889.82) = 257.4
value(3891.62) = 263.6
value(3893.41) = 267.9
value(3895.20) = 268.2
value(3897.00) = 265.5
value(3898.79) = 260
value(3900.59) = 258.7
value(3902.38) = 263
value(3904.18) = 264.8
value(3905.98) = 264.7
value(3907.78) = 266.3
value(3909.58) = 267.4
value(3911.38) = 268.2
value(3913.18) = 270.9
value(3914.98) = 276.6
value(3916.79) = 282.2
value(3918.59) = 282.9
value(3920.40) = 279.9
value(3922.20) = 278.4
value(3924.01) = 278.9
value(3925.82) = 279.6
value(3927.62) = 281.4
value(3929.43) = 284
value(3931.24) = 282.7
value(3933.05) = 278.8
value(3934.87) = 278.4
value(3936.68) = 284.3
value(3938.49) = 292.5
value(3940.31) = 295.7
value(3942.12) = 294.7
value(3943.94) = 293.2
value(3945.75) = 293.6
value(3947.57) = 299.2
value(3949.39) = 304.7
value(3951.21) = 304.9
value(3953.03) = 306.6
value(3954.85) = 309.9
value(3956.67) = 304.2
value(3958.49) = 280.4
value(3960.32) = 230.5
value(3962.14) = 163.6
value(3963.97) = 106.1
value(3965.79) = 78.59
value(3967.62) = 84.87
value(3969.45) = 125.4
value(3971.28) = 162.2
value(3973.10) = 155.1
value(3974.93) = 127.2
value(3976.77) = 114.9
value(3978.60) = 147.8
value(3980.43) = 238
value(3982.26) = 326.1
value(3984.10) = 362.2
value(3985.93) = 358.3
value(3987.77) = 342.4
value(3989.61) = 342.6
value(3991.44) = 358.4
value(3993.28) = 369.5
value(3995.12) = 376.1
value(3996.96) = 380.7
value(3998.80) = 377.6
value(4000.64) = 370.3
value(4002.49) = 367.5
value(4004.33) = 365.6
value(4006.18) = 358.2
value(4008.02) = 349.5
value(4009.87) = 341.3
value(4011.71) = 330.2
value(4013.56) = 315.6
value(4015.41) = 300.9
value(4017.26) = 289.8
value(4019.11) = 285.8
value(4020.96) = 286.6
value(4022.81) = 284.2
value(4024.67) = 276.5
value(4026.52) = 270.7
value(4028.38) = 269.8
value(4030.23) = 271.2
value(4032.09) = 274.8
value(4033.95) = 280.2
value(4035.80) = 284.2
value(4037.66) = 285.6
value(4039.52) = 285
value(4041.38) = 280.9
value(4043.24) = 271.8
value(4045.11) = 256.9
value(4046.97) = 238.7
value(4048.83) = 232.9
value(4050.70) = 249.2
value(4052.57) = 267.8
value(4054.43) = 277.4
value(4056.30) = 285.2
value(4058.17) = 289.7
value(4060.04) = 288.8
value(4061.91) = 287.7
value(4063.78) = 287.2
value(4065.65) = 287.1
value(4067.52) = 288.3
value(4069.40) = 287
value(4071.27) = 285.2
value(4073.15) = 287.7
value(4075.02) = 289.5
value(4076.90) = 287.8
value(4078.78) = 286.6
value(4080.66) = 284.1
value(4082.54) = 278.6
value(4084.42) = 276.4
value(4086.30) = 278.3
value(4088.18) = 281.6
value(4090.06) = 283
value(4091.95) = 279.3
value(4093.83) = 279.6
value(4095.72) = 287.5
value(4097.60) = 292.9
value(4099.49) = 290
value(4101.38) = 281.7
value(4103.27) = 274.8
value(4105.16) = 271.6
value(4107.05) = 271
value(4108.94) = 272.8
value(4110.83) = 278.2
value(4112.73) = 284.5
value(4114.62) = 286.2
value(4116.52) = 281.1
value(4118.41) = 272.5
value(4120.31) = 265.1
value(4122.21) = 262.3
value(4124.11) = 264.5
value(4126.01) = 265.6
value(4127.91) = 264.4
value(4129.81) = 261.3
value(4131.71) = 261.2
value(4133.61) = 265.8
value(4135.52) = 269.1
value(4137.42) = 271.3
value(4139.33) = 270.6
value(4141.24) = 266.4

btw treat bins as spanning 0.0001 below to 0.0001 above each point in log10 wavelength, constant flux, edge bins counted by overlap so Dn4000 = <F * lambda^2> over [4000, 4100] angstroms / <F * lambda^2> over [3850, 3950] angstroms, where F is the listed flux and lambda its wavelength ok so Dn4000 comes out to 1.18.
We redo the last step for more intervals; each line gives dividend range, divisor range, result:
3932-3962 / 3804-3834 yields 1.37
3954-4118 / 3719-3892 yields 1.40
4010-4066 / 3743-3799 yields 1.57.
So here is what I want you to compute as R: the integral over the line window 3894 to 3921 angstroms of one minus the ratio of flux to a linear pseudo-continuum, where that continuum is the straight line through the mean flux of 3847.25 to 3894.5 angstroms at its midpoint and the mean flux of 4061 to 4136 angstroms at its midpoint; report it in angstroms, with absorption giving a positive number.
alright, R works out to -2.1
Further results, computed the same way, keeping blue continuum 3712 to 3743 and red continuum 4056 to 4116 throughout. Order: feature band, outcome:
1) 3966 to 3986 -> 5.8 angstroms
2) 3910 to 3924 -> -1.0 angstroms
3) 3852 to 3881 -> 1.2 angstroms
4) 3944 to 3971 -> 3.6 angstroms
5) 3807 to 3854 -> 3.7 angstroms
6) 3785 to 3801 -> 2.2 angstroms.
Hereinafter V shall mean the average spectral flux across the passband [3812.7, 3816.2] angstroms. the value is 225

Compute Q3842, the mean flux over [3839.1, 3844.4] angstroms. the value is 222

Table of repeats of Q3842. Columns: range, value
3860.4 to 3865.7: 239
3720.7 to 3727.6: 243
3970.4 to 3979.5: 141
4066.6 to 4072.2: 287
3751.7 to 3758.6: 218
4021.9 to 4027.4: 277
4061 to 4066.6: 288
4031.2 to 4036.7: 280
